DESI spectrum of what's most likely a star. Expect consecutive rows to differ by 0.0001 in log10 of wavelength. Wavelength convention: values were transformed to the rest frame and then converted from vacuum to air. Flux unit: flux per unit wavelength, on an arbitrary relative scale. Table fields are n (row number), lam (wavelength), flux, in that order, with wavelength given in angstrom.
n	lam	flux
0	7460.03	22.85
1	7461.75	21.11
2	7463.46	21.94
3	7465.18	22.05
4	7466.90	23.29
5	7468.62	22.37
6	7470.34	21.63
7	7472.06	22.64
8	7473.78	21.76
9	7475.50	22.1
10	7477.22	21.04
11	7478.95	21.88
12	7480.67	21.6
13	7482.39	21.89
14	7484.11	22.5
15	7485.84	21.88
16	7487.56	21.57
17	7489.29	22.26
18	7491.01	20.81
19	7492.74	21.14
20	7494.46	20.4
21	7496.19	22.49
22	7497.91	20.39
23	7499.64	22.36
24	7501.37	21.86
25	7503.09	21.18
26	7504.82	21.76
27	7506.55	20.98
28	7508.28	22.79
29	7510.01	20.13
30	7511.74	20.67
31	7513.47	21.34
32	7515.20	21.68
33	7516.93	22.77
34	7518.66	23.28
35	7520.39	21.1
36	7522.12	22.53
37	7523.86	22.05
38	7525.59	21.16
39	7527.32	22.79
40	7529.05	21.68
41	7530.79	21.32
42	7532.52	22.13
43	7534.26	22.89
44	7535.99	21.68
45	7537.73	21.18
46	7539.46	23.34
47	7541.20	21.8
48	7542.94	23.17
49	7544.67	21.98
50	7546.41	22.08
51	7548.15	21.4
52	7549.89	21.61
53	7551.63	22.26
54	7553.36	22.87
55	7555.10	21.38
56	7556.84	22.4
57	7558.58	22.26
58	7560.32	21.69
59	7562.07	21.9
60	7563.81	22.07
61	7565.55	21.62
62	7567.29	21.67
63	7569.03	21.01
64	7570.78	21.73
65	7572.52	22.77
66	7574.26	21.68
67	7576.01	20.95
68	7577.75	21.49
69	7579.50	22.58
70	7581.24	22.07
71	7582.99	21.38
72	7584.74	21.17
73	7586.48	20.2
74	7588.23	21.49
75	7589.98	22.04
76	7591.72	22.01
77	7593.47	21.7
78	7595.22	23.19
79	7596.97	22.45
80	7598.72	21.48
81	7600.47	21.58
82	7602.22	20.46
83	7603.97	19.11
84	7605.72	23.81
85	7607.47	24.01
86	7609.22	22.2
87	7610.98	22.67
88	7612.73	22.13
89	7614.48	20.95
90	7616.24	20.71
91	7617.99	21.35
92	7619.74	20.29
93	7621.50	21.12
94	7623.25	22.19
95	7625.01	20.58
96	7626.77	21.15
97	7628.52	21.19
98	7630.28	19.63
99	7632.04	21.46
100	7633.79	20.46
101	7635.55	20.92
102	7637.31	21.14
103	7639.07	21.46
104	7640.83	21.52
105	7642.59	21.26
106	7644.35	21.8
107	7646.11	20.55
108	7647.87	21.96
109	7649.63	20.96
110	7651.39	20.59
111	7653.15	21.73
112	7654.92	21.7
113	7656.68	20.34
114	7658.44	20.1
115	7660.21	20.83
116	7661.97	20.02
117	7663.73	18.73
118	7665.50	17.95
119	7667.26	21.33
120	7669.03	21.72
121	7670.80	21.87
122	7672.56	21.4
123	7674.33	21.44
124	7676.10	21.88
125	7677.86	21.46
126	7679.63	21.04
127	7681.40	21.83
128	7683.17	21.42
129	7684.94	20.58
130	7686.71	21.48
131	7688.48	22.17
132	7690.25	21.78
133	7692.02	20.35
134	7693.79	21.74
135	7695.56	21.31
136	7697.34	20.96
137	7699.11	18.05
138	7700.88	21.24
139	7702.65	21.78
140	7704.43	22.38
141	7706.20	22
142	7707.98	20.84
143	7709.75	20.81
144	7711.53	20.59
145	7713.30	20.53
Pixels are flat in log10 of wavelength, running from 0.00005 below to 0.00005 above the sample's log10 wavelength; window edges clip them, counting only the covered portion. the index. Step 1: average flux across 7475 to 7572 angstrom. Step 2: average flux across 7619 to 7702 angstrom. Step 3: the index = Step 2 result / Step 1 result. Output 1.0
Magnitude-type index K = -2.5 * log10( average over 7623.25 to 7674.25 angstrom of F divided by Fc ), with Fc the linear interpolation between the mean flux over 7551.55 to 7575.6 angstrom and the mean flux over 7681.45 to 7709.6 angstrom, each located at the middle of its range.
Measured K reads 0.03 mag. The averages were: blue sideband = 21.9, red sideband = 21.2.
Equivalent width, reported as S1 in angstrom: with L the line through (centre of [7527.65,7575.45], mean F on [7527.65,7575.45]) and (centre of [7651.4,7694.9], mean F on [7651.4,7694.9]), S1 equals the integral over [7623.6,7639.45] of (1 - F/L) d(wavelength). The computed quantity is 0.3 angstrom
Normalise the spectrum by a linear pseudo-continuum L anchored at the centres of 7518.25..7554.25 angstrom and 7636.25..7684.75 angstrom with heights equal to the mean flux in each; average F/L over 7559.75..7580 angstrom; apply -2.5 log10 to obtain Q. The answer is 0.003 mag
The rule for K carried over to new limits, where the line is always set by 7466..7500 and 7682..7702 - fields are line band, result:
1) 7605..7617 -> -0.050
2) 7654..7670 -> 0.044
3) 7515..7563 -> -0.025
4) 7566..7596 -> -0.014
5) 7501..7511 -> 0.014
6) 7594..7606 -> -0.013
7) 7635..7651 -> -0.003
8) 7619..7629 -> 0.010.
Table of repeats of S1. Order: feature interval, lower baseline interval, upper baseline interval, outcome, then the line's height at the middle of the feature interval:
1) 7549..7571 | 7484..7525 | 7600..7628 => -0.3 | 21.6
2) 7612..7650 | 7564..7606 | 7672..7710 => 0.6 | 21.5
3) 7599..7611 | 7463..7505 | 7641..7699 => -0.3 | 21.3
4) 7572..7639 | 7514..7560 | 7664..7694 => 0.5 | 21.7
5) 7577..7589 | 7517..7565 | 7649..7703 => 0.1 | 21.7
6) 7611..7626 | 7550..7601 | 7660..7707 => 0.2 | 21.5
